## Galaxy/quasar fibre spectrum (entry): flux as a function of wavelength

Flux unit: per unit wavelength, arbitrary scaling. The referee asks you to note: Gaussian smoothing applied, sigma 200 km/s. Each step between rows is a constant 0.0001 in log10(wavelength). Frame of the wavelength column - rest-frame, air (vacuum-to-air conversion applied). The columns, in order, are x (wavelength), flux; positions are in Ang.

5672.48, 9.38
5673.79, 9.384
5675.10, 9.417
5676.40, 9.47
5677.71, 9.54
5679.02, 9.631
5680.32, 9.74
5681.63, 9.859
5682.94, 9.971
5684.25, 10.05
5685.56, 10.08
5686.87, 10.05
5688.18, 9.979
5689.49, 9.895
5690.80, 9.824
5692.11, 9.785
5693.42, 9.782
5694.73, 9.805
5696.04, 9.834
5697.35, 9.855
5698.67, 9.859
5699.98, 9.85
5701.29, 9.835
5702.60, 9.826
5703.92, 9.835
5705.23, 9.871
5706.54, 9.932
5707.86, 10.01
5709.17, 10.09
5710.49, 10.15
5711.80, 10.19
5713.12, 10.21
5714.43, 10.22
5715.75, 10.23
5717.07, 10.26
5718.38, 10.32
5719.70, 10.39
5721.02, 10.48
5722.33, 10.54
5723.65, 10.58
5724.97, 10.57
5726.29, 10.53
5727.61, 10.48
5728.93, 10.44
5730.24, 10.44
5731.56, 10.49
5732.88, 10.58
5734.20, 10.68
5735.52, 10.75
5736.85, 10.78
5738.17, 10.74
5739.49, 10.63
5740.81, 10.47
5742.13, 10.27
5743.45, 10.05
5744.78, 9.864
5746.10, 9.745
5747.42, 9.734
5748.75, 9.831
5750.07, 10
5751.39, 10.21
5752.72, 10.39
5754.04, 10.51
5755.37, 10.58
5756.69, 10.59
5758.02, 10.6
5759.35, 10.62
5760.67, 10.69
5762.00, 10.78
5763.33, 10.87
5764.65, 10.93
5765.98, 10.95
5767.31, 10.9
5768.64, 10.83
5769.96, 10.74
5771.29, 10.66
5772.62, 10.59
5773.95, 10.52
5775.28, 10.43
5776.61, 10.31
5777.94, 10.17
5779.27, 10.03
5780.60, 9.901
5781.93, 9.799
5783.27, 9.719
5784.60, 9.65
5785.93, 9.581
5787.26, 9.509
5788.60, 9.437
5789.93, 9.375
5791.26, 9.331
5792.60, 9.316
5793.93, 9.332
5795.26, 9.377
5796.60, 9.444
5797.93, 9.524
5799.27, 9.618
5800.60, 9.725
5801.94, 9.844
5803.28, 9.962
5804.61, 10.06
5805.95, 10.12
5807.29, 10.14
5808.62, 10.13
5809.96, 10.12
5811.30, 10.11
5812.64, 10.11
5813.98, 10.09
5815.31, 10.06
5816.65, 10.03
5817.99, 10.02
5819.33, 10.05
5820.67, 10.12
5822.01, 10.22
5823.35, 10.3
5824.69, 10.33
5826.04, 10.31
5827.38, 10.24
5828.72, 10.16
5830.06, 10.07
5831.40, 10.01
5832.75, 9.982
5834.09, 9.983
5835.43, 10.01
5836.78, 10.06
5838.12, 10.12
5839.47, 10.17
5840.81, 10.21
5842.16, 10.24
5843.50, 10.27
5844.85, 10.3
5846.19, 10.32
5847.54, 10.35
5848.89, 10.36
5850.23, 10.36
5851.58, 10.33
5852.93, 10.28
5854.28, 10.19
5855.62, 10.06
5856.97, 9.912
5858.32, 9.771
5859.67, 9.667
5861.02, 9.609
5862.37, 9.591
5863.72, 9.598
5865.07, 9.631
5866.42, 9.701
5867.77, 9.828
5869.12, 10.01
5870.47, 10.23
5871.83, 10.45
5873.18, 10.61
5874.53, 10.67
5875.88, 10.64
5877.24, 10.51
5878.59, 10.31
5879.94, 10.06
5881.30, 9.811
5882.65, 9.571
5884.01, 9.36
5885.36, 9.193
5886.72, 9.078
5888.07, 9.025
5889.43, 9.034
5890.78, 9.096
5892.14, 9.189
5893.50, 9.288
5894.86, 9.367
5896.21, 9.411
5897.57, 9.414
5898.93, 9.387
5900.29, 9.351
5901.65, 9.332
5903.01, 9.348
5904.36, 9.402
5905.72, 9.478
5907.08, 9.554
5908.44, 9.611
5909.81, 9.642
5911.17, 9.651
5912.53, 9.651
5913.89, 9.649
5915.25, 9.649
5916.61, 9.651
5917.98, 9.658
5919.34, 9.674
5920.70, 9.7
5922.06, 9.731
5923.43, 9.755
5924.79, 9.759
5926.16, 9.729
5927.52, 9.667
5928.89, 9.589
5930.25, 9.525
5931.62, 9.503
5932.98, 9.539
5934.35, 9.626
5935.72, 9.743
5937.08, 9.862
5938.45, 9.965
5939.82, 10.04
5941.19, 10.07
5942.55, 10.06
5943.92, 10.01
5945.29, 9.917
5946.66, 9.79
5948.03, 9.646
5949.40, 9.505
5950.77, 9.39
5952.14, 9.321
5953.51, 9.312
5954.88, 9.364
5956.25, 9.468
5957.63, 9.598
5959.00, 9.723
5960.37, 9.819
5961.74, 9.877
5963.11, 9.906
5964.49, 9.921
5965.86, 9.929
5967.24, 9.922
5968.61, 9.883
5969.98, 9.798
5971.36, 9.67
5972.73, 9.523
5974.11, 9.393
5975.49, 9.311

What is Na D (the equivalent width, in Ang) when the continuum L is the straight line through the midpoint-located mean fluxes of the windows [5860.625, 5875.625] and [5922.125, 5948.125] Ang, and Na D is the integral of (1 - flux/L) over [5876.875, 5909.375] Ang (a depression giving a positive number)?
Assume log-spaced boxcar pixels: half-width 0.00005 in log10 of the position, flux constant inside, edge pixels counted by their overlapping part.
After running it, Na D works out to 1.55 Ang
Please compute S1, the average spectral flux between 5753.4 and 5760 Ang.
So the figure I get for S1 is 10.6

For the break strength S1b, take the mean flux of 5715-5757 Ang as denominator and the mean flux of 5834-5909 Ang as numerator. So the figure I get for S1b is 0.9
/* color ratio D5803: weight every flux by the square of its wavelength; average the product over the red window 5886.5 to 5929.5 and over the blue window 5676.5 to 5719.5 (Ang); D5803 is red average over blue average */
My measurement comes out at 1.03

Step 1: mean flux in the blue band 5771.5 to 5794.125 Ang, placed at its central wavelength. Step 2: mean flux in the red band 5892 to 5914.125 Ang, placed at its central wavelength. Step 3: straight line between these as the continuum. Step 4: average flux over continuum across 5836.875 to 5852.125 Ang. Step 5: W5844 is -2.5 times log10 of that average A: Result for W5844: -0.068 mag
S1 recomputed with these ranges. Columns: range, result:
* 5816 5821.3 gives 10.1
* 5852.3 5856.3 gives 10.2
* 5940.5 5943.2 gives 10.1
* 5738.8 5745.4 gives 10.3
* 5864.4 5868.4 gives 9.72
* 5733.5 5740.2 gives 10.7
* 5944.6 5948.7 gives 9.78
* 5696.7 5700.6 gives 9.84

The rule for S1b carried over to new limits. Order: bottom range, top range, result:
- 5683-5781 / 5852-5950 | 0.94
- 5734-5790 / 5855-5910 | 0.94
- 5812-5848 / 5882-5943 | 0.94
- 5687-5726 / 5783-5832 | 0.98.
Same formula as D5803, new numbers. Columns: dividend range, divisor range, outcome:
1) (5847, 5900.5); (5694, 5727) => 1.02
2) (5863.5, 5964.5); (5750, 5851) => 0.99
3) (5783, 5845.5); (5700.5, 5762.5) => 0.99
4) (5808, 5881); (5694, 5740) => 1.03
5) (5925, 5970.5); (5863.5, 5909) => 1.03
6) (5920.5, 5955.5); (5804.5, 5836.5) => 1.00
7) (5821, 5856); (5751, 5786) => 1.00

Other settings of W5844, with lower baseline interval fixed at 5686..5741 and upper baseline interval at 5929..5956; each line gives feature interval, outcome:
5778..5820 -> 0.02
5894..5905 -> 0.05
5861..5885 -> -0.02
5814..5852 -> -0.03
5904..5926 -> 0.01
